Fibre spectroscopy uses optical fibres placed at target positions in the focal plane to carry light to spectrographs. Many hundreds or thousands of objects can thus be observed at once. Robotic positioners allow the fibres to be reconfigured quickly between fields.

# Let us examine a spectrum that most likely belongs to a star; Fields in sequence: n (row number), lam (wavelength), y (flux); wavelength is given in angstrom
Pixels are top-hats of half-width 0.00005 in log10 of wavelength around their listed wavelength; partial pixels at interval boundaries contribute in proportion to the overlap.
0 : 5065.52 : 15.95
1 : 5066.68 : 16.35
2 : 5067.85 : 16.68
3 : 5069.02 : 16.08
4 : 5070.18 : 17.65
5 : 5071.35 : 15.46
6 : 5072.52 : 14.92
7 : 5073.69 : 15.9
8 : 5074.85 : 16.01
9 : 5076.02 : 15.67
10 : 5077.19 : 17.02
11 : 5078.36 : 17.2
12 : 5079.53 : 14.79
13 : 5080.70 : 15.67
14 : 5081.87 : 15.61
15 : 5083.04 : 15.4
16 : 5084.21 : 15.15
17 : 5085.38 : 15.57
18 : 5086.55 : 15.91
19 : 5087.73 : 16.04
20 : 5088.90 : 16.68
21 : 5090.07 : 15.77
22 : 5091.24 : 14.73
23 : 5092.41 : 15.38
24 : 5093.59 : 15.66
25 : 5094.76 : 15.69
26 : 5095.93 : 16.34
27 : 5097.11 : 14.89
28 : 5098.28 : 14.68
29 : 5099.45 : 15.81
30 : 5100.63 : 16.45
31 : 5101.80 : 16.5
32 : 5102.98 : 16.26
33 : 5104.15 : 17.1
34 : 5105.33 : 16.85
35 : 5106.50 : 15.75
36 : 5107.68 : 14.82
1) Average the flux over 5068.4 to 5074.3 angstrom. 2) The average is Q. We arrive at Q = 16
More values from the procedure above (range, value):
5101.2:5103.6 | 16.4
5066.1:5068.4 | 16.5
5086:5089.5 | 16.2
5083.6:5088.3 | 15.6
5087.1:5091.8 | 15.8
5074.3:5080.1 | 16.1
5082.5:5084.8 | 15.3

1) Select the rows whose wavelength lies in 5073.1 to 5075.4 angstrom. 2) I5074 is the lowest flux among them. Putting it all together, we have 15.9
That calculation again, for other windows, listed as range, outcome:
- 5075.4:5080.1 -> 14.79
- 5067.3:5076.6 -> 14.92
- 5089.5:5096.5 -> 14.73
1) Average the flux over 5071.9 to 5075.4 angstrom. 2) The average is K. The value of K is 15.6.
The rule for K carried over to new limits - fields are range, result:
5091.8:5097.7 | 15.6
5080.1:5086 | 15.5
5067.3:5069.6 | 16.4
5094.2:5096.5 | 16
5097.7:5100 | 15.3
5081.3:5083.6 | 15.5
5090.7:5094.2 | 15.3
